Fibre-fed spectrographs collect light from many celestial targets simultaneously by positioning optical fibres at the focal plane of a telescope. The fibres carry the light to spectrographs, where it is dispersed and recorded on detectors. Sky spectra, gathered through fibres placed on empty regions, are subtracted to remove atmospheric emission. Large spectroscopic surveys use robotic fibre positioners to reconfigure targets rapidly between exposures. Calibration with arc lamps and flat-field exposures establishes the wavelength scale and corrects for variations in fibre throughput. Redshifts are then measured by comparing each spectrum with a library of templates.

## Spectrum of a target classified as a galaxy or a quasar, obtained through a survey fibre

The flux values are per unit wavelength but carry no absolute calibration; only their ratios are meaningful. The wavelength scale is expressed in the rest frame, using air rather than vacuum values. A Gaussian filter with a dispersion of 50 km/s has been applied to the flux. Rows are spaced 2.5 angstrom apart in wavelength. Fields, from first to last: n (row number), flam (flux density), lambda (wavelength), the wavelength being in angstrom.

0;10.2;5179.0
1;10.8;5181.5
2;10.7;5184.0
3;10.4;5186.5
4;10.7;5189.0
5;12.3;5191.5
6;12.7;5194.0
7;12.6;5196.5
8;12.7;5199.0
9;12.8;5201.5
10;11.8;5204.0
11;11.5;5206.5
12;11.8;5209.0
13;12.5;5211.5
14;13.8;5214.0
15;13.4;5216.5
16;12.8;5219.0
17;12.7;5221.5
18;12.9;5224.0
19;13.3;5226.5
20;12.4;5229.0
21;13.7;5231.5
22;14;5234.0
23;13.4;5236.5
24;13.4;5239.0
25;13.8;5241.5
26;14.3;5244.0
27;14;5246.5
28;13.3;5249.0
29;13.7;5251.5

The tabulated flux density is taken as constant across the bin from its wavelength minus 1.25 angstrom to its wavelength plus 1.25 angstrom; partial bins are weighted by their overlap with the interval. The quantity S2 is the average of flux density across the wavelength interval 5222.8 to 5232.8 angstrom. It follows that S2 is 13.1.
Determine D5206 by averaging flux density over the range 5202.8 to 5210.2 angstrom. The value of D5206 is 11.7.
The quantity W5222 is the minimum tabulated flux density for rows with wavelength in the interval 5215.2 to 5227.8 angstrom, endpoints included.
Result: 12.7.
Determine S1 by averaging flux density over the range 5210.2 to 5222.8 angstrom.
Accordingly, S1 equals 13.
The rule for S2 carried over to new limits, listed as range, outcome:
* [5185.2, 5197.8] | 11.7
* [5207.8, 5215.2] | 12.7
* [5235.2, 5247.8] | 13.8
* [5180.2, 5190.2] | 10.6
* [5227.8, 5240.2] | 13.4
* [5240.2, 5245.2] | 14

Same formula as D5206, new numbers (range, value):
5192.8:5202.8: 12.7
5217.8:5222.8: 12.8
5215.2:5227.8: 13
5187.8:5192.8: 11.5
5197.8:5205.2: 12.4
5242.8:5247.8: 14.1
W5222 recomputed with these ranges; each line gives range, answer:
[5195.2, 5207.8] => 11.5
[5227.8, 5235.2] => 12.4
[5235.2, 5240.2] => 13.4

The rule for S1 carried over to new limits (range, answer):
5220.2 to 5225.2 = 12.8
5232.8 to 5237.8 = 13.7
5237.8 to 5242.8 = 13.6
